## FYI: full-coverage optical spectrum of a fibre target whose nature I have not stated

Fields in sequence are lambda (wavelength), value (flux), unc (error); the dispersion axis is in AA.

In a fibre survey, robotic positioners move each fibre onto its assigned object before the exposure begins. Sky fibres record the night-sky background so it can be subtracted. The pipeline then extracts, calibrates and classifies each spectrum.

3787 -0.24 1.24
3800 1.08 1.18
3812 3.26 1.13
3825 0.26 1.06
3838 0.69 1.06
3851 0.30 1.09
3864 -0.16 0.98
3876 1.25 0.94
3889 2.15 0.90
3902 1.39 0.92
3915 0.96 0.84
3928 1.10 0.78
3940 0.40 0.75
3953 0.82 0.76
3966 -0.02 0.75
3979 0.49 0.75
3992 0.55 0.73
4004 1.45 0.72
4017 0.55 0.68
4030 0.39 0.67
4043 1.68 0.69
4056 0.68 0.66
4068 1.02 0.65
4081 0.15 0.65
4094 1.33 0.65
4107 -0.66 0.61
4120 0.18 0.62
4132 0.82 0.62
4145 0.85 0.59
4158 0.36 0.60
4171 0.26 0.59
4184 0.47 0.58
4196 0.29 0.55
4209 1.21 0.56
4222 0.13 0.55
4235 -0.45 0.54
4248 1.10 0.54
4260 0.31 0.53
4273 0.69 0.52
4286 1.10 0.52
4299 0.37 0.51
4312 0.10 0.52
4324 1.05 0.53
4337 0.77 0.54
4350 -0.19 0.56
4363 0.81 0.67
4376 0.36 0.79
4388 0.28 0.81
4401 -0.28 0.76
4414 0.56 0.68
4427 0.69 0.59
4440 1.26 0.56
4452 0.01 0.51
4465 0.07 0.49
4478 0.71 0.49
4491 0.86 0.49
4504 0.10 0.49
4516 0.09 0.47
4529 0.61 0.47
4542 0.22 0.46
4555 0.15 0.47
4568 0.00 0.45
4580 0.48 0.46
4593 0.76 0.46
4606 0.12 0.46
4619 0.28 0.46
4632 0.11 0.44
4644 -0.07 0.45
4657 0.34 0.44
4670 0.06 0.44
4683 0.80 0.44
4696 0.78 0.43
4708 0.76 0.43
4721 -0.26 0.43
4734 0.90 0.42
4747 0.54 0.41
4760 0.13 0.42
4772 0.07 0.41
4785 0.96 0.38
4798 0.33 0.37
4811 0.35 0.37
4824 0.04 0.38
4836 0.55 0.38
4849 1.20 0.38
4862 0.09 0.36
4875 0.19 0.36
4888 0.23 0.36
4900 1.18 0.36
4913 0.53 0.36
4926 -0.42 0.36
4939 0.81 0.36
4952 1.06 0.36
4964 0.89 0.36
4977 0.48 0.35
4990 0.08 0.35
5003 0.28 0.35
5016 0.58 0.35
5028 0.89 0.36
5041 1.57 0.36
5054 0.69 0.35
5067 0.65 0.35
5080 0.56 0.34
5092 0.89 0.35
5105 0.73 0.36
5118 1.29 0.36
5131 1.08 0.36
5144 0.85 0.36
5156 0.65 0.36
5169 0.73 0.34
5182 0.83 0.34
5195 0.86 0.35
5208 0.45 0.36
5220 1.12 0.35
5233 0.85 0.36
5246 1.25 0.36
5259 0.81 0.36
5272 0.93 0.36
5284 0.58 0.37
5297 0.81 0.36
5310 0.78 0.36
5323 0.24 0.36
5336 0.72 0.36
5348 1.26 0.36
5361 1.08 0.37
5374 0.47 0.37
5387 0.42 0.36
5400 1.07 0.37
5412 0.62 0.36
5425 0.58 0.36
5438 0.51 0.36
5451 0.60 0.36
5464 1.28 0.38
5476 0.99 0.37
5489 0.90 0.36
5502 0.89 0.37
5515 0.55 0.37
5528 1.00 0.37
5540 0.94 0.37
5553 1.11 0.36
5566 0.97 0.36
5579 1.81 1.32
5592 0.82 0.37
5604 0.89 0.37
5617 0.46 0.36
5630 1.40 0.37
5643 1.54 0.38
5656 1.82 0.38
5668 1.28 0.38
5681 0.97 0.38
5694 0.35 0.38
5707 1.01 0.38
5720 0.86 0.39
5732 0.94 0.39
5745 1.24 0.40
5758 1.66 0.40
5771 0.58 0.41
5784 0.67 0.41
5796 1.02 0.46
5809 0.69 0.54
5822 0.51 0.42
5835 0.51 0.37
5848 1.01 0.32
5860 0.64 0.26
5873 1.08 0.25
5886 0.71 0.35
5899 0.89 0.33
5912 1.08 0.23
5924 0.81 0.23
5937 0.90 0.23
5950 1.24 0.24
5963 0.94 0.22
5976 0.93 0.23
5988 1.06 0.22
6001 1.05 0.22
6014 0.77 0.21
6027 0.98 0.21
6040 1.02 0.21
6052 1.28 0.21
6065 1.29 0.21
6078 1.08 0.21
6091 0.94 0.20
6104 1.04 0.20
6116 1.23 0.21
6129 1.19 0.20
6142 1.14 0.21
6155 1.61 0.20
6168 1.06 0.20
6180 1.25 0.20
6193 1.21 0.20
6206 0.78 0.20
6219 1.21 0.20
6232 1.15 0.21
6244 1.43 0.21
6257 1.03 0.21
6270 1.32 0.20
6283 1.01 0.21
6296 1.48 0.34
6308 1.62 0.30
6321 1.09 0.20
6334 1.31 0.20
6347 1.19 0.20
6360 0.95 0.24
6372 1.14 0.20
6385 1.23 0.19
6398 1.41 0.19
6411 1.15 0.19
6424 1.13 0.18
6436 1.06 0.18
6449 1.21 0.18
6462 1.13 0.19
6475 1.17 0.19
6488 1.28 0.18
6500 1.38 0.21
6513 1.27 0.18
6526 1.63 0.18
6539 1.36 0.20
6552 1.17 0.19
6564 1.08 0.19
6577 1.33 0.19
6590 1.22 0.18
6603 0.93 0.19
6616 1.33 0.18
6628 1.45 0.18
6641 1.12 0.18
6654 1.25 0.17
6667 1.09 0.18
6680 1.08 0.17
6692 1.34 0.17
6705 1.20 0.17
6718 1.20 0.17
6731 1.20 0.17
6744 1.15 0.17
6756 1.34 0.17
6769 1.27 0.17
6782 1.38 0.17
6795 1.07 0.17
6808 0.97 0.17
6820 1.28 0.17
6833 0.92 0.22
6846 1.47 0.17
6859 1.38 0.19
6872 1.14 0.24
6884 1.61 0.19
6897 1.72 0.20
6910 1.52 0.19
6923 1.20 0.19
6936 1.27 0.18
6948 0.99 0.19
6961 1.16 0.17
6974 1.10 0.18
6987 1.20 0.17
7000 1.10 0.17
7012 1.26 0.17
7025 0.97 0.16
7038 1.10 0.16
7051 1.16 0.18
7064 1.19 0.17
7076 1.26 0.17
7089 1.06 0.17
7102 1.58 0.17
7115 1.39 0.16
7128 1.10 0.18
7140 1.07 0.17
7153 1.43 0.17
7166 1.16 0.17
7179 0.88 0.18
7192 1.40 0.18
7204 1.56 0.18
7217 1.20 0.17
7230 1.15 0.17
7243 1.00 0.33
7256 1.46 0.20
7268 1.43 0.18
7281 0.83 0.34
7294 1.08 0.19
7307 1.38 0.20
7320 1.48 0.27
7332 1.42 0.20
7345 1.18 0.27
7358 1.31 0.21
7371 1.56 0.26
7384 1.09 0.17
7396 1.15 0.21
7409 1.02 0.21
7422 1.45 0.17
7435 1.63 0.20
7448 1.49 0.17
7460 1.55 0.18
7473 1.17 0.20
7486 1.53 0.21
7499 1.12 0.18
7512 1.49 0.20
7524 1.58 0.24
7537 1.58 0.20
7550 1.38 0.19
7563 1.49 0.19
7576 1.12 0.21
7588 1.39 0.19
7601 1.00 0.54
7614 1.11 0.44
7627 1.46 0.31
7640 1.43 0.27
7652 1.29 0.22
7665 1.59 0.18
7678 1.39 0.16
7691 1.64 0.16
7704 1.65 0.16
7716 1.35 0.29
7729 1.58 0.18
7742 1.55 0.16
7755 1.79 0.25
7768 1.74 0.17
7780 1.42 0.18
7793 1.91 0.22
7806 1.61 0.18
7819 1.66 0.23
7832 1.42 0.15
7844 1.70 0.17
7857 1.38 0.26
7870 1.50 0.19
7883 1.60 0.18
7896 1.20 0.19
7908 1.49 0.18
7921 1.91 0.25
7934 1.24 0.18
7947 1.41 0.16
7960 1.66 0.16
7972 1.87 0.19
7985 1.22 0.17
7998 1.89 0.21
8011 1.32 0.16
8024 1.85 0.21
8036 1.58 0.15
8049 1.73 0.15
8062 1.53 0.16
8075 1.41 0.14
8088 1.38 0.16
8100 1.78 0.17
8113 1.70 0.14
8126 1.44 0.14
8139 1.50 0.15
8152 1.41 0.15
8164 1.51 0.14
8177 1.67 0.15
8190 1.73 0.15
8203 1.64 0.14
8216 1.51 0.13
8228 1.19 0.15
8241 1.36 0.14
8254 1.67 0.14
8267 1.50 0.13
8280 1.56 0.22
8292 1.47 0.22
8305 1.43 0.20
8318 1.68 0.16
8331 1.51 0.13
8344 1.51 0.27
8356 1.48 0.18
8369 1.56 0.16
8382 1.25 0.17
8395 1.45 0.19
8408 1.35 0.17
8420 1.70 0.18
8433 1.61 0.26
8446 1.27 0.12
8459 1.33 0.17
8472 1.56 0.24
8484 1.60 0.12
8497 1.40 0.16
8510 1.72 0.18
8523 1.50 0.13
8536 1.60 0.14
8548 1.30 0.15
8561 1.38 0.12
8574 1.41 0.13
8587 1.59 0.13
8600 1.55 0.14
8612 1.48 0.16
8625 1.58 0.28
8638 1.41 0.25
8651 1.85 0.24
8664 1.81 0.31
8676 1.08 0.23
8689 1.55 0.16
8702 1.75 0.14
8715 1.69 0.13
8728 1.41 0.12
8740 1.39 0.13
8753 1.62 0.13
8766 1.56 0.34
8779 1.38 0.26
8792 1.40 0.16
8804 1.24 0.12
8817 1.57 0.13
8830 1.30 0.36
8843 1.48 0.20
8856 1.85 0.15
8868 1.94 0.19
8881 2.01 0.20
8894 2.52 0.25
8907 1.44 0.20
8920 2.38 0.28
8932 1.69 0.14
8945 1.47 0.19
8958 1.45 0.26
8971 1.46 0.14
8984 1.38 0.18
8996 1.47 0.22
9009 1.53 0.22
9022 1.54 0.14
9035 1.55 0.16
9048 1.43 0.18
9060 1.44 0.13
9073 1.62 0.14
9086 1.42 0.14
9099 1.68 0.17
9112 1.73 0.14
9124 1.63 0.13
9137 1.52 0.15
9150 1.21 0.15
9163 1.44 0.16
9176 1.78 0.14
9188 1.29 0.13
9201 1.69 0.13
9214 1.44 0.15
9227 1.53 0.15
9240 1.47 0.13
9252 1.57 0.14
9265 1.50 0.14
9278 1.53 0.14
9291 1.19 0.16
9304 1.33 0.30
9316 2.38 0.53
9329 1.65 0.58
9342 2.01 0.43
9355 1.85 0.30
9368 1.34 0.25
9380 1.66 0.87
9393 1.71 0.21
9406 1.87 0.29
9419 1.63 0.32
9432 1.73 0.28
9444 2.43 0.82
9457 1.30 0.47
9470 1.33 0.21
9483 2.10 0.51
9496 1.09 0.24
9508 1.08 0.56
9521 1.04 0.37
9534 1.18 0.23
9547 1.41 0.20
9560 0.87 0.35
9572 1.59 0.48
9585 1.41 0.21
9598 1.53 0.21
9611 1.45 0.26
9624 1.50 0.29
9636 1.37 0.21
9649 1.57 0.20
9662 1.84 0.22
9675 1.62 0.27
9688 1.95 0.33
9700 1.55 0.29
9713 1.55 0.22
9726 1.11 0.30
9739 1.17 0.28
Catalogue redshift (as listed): 0.354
